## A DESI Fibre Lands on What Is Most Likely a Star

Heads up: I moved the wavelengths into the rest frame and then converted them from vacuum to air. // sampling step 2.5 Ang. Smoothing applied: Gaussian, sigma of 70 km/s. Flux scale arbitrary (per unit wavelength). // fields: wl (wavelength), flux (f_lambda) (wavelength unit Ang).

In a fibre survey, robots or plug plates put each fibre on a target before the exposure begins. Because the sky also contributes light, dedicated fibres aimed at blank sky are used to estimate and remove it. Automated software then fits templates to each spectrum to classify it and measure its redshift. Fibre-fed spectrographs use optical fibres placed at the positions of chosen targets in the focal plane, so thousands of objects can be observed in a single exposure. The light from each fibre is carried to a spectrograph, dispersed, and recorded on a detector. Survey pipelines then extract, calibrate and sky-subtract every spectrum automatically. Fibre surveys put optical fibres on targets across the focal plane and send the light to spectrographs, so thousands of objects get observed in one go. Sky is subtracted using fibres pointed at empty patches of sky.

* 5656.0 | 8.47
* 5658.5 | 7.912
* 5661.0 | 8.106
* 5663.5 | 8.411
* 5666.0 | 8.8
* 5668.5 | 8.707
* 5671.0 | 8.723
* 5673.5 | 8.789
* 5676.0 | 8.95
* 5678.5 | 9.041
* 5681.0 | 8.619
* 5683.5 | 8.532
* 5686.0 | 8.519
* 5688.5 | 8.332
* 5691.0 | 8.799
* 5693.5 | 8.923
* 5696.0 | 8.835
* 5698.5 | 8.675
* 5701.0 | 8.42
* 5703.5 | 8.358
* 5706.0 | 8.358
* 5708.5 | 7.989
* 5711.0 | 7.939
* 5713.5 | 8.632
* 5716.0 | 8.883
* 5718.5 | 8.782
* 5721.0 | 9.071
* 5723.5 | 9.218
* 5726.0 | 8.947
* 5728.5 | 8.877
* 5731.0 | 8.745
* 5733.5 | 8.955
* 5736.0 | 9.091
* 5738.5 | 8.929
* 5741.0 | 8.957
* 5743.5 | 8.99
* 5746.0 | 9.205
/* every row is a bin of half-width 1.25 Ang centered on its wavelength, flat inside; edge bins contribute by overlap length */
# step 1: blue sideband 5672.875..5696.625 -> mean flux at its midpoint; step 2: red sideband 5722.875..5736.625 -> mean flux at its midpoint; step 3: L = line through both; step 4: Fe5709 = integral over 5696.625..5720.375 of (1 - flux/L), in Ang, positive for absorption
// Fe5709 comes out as 1.0 Ang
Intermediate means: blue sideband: 8.73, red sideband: 8.96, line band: 8.47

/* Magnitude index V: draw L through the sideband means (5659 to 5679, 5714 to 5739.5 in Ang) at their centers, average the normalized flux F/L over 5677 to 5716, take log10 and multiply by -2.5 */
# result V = 0.030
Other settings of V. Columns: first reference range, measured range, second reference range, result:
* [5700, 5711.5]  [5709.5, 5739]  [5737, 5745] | -0.03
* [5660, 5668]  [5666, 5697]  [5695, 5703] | -0.02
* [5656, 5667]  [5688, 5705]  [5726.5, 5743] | 0.00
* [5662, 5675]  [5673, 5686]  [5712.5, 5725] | 0.00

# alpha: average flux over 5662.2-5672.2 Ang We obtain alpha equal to 8.66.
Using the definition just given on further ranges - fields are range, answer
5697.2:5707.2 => 8.46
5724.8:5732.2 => 8.86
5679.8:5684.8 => 8.57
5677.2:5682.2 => 8.83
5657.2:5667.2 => 8.31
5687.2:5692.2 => 8.56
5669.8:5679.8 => 8.88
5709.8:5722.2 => 8.66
